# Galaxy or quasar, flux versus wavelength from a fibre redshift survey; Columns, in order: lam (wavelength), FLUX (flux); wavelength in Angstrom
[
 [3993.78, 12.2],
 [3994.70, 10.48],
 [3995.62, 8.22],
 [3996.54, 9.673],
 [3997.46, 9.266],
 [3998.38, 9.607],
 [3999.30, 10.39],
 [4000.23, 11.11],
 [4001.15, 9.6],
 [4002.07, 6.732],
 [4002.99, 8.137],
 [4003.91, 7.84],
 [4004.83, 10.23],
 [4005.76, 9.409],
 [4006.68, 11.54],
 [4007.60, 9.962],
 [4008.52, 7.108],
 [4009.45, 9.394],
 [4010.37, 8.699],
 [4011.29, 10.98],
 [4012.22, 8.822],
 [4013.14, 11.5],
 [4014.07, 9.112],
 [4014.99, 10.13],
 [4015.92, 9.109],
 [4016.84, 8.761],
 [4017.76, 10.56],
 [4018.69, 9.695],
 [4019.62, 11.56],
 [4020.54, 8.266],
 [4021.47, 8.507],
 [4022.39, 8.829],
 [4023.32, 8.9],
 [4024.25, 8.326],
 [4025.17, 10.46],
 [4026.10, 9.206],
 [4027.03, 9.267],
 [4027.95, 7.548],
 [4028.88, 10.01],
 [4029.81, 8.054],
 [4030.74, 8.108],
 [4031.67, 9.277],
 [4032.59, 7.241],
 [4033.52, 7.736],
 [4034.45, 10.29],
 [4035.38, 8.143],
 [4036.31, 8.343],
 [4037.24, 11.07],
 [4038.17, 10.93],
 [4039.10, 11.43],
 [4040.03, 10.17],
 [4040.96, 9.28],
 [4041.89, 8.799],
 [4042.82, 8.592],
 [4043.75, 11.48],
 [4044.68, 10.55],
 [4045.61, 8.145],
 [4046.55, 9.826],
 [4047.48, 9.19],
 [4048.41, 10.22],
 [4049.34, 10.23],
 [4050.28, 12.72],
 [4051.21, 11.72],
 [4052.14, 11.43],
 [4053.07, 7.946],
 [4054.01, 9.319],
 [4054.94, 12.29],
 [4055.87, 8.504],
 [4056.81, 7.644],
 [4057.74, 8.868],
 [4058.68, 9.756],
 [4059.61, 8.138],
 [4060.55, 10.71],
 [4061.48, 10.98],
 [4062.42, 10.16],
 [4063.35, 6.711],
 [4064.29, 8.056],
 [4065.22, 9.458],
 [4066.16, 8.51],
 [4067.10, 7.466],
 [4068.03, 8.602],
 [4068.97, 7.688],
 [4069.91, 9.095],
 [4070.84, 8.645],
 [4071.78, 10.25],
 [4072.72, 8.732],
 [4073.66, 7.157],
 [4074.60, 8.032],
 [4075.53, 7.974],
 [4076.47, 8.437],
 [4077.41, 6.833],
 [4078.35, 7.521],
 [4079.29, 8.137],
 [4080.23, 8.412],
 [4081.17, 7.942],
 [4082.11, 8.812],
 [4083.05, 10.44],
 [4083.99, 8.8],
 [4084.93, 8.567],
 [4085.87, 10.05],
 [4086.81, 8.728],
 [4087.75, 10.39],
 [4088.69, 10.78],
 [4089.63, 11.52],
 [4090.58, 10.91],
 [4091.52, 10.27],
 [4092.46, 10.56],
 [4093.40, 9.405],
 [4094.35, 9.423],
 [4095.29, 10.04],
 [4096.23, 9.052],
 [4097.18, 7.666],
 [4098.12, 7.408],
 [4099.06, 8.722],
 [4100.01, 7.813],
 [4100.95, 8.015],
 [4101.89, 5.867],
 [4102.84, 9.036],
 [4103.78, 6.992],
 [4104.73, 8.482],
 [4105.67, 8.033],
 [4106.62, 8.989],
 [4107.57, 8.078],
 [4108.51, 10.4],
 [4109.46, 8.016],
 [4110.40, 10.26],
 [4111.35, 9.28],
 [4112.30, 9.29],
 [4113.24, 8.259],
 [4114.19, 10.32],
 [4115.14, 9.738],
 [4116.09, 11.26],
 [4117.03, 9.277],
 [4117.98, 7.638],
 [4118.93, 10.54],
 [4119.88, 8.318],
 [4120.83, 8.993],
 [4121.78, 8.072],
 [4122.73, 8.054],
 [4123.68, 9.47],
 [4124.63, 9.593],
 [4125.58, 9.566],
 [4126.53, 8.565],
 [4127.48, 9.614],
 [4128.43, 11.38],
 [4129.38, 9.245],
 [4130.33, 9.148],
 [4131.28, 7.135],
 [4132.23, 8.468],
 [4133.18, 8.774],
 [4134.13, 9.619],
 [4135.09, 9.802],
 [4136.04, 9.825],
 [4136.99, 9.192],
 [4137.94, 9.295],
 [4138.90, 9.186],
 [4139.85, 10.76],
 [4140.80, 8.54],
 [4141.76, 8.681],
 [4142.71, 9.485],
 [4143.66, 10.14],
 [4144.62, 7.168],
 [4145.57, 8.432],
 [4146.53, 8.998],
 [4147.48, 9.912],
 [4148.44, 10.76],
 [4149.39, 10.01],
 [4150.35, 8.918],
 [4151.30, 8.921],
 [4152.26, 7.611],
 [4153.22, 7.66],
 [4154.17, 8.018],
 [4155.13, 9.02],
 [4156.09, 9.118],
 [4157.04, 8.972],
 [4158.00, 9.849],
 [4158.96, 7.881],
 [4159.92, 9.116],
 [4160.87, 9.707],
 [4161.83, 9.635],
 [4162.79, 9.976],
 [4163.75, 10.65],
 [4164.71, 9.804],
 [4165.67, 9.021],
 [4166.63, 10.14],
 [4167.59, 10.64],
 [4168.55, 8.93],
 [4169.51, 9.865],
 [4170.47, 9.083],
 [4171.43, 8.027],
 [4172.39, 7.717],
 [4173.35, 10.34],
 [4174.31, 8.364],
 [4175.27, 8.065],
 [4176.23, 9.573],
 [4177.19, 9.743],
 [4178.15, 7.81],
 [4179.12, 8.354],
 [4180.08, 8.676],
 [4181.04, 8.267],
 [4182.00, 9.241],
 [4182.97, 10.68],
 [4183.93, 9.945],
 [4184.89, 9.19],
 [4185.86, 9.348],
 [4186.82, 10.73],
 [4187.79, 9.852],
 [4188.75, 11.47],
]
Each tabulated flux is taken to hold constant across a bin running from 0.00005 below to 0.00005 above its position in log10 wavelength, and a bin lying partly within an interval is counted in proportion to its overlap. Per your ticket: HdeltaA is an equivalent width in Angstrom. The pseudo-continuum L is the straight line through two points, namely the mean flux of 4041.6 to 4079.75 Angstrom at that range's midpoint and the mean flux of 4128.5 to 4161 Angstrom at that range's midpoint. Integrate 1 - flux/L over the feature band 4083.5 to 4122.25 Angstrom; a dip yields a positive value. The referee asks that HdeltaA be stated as -0.02 Angstrom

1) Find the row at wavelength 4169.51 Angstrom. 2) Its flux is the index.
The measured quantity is 9.865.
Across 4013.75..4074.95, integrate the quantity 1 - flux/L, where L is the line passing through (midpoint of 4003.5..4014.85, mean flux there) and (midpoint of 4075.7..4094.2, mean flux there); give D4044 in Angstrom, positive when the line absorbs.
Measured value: 0.8 Angstrom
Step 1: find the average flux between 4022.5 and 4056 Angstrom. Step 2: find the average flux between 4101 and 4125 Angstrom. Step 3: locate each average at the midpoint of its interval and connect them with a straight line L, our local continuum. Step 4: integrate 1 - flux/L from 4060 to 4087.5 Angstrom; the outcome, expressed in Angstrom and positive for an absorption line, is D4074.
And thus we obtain 1.74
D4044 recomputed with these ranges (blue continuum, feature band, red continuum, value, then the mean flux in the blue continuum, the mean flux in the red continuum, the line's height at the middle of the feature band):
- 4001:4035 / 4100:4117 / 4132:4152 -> 0.76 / 9.15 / 9.27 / 9.24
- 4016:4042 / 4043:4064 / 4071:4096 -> -1.38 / 9.25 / 9.15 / 9.2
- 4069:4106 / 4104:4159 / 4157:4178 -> -0.20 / 8.78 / 9.31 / 9.07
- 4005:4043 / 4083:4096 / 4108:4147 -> -0.97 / 9.36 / 9.21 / 9.27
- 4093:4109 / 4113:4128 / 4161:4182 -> -1.02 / 8.43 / 9.19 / 8.64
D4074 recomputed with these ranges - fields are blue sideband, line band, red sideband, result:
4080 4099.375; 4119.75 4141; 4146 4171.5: 0.39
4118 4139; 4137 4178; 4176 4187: 0.12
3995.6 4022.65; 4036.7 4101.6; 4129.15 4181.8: 0.18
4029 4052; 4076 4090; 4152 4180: 0.68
